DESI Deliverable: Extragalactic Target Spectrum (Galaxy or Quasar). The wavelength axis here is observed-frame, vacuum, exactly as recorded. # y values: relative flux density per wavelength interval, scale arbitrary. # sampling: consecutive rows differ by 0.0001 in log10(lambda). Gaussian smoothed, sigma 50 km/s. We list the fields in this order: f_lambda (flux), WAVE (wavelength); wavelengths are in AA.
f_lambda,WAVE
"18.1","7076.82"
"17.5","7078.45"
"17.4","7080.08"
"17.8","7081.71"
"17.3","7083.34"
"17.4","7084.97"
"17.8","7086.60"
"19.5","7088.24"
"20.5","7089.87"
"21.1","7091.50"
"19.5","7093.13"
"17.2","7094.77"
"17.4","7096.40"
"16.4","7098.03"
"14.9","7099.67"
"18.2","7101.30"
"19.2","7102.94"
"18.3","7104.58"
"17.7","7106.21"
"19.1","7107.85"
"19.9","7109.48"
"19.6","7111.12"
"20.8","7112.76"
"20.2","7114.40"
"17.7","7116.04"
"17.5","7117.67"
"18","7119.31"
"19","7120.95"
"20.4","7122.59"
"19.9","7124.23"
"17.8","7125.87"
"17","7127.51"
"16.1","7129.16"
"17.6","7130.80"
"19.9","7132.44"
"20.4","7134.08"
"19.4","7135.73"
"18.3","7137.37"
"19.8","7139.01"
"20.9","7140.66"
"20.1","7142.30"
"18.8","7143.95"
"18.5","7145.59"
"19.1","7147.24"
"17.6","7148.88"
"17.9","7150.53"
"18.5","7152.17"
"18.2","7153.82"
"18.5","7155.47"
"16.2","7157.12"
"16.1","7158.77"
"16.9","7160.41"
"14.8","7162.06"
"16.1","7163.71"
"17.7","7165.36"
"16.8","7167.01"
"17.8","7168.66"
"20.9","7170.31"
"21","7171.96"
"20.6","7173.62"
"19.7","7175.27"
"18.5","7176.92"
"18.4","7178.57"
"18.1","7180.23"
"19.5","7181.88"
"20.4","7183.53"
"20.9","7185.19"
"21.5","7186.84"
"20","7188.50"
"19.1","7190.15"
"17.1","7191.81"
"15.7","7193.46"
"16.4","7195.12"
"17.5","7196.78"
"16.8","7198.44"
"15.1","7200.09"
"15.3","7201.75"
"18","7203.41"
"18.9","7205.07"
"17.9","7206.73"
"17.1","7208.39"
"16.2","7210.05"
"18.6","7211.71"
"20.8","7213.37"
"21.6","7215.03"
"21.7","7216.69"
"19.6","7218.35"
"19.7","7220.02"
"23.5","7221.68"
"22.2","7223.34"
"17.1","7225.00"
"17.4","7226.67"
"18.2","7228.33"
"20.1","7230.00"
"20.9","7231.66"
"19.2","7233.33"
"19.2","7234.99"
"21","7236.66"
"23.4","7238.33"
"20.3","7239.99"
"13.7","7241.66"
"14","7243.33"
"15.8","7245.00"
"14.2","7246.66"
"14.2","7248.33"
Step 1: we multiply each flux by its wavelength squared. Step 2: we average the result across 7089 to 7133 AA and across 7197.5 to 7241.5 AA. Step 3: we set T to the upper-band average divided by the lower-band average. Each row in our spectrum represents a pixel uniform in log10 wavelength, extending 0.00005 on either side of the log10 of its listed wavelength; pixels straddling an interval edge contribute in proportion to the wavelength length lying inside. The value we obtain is 1.06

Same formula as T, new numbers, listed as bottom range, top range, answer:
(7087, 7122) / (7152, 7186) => 1.00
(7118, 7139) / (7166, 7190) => 1.06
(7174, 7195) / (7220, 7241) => 1.07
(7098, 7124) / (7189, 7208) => 0.94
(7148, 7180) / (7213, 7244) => 1.11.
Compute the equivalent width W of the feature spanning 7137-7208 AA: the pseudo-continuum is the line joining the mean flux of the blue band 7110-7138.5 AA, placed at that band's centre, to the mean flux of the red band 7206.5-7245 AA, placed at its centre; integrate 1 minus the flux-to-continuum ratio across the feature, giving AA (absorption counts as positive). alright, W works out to 2.8 AA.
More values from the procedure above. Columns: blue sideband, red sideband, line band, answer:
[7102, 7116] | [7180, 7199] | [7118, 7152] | 0.4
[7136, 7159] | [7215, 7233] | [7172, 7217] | 2.1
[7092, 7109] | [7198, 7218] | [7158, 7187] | -0.7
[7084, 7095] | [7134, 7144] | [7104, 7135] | 1.0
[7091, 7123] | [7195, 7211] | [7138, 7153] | -0.9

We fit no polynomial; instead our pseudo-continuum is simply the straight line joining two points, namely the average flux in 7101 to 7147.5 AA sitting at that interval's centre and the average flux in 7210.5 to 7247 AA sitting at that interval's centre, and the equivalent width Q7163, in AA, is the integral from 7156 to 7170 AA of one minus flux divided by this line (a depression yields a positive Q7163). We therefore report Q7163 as 1.7 AA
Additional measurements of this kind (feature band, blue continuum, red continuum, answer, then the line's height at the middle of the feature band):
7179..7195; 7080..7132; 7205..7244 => 0.0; 19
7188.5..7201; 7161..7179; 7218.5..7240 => 1.4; 19.1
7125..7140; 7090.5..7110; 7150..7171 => -0.6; 17.8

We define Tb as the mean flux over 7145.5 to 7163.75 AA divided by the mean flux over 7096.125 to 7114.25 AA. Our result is 0.94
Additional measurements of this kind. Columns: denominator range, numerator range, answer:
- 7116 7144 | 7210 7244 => 1.04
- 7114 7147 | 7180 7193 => 1.04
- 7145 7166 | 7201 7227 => 1.10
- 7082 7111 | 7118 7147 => 1.03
